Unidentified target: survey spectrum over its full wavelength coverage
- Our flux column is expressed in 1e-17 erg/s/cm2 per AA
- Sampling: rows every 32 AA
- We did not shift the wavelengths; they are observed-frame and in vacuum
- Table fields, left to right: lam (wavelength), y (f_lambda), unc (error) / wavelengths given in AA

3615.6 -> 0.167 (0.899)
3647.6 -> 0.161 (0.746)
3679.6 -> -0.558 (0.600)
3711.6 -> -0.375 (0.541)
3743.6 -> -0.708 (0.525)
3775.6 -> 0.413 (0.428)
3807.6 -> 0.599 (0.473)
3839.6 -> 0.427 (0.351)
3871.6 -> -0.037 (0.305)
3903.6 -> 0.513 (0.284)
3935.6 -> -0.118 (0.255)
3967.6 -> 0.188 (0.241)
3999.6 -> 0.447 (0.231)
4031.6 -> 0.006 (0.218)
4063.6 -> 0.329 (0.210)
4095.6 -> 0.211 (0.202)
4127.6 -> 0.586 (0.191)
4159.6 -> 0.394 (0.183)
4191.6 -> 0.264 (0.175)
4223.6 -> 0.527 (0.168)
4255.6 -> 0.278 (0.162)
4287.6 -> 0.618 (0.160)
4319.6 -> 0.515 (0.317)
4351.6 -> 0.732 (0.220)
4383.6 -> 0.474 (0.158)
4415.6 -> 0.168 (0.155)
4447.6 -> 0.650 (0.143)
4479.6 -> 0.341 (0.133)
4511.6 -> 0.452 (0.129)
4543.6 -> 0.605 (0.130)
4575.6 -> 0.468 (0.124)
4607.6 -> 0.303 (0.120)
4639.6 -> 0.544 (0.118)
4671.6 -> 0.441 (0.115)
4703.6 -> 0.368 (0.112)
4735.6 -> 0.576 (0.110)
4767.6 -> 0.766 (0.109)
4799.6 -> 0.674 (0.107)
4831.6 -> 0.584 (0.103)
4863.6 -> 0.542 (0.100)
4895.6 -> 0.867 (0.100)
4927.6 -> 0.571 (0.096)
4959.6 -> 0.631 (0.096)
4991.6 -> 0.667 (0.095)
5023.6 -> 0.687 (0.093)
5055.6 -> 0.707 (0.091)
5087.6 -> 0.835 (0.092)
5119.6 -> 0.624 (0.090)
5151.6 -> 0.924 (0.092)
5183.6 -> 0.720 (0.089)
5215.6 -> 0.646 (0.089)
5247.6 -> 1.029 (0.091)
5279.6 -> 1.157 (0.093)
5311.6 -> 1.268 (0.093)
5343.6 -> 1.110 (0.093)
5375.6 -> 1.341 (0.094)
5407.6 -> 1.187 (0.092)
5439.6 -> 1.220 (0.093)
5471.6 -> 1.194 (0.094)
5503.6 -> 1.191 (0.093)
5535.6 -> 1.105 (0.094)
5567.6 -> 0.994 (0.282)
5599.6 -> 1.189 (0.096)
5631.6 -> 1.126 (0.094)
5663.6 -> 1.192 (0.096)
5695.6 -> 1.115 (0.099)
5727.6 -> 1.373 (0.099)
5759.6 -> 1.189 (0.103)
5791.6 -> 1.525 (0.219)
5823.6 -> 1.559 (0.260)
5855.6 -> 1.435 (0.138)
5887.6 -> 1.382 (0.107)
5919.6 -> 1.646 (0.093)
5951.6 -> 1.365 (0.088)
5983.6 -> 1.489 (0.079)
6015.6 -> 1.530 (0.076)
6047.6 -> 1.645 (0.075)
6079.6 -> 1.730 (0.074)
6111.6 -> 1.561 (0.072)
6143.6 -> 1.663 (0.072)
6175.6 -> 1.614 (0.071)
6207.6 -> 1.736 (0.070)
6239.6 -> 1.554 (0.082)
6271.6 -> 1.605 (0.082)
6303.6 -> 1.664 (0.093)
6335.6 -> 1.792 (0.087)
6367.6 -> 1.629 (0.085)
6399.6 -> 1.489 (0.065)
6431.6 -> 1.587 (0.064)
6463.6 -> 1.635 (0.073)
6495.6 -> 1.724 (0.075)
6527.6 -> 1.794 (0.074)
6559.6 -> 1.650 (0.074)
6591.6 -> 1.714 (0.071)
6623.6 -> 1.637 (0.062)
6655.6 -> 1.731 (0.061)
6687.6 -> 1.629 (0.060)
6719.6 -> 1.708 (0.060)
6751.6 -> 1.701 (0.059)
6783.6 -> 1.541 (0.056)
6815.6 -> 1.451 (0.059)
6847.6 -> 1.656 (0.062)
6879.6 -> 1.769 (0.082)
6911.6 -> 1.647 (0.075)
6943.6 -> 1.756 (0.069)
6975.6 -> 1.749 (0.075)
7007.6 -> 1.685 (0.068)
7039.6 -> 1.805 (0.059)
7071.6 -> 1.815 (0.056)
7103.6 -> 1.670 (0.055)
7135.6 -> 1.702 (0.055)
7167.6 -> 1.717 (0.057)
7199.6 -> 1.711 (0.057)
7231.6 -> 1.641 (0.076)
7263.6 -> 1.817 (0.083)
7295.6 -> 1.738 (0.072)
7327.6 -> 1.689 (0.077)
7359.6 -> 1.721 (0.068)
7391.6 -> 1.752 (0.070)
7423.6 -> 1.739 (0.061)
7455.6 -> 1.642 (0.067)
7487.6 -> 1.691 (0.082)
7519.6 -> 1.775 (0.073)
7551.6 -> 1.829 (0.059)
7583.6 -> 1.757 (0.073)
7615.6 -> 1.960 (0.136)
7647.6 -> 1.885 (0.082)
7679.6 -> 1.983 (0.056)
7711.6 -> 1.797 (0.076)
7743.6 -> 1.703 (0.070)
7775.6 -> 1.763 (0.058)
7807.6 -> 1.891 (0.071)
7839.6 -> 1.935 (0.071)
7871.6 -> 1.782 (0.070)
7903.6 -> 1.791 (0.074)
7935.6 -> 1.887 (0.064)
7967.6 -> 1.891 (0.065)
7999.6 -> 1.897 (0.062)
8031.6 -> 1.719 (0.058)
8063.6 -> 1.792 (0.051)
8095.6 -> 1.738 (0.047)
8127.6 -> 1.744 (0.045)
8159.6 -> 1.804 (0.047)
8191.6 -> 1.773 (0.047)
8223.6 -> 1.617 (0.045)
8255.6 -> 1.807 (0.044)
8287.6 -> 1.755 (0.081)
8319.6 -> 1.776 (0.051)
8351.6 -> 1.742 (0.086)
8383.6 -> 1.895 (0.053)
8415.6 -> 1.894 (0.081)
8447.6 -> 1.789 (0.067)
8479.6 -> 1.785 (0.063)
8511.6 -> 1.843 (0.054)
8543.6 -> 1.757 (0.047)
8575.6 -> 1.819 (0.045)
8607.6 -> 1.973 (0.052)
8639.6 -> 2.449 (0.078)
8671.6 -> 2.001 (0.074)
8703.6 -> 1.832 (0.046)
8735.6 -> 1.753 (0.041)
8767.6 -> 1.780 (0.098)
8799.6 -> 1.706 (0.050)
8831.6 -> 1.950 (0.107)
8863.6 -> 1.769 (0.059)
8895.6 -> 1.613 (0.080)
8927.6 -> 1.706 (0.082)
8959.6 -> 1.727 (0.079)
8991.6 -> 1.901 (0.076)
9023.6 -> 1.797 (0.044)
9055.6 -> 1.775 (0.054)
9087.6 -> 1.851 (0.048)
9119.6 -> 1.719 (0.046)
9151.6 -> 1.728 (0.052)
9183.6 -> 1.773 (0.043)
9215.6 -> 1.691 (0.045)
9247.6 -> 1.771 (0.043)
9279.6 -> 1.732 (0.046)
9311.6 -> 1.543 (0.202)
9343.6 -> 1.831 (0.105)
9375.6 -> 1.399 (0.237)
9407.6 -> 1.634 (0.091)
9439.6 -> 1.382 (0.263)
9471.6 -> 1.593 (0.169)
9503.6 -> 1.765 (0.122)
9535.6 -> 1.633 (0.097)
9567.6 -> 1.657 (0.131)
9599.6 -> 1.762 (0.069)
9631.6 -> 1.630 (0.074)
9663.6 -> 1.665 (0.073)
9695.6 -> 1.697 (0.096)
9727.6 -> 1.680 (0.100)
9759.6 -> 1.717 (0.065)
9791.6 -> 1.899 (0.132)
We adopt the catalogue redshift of 0.31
